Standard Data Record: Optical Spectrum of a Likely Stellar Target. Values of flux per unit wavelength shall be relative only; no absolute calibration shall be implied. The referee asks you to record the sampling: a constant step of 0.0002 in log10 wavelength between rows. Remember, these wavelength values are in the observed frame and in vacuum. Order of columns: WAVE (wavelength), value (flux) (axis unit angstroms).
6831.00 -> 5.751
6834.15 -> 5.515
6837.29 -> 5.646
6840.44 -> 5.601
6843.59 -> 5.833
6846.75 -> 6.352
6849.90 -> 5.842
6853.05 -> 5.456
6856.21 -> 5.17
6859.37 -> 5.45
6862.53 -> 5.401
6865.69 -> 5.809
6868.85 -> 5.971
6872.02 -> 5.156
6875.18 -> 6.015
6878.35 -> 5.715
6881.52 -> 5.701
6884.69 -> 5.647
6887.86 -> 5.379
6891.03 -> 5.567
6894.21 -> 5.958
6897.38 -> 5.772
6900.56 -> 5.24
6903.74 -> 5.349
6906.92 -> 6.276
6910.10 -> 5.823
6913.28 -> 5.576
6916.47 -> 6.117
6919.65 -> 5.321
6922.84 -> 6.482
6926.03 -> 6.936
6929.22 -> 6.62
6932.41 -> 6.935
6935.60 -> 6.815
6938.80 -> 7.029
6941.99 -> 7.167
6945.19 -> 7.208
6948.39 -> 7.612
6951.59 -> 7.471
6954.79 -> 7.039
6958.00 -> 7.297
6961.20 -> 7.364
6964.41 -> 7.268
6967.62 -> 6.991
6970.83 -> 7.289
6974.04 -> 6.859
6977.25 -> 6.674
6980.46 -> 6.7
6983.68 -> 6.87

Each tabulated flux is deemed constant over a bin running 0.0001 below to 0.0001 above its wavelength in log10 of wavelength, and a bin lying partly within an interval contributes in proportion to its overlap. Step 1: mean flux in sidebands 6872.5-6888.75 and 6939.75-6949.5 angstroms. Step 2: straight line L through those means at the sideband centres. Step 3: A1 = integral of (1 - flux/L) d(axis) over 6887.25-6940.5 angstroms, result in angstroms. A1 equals 3.6 angstroms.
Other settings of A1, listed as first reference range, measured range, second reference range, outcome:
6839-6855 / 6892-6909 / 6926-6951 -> 2.1 angstroms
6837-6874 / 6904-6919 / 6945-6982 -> 1.3 angstroms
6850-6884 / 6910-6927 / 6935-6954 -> 1.7 angstroms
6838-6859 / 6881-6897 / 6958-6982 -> 1.3 angstroms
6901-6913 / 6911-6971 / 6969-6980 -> -4.8 angstroms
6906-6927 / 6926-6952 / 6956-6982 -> -2.4 angstroms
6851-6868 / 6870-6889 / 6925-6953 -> 0.9 angstroms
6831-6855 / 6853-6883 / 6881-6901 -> 0.5 angstroms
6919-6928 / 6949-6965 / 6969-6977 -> -1.2 angstroms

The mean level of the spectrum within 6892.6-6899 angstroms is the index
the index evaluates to 5.86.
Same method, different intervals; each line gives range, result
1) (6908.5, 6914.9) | 5.7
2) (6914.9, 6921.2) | 5.73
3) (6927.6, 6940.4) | 6.85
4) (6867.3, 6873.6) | 5.56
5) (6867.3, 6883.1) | 5.71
